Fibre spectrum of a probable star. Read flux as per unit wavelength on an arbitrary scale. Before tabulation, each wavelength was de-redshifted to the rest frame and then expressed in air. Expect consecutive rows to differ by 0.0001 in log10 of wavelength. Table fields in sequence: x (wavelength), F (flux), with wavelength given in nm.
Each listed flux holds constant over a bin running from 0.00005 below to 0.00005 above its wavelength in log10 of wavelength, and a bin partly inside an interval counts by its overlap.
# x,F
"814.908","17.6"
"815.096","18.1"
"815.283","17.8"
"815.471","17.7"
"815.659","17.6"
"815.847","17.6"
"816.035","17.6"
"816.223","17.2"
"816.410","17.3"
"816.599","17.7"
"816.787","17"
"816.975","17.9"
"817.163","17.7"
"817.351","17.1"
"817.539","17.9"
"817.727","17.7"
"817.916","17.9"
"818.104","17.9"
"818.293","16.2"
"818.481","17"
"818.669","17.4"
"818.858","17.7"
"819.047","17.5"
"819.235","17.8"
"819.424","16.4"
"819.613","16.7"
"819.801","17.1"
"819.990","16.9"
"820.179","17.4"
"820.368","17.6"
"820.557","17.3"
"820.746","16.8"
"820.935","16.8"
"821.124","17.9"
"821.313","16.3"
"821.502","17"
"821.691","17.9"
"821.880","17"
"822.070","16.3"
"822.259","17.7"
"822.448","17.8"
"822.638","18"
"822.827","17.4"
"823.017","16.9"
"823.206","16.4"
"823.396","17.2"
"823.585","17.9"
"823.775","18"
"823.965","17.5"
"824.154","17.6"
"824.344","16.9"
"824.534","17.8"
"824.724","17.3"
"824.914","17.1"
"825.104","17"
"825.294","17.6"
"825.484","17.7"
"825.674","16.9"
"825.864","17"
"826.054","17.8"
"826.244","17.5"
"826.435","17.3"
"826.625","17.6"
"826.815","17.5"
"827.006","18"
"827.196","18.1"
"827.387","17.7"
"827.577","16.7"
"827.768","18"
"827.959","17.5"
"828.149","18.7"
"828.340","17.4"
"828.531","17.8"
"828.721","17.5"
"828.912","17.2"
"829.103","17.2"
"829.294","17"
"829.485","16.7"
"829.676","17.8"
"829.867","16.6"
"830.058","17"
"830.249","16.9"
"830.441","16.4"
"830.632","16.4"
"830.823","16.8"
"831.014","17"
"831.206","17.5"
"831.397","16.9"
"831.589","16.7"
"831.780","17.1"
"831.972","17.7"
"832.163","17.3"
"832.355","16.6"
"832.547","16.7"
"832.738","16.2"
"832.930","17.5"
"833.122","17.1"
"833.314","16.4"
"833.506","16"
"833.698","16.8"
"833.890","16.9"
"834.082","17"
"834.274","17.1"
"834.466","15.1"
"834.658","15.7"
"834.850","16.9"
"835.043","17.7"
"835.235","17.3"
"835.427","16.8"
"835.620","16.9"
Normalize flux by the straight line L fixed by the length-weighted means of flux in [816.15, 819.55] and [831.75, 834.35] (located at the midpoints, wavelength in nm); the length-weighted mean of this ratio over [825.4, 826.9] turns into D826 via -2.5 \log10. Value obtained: -0.019 mag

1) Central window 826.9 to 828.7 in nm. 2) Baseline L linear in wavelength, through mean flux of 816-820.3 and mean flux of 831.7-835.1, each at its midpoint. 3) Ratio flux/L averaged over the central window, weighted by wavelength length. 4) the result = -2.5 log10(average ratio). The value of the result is -0.05 mag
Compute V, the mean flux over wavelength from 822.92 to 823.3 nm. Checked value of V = 16.7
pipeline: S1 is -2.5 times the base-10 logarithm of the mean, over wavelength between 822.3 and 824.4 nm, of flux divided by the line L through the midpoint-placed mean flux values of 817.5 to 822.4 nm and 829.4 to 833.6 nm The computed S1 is -0.02 mag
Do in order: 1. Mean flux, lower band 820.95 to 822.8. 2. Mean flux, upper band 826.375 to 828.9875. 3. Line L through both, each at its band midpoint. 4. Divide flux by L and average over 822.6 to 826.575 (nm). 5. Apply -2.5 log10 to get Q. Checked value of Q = 0.01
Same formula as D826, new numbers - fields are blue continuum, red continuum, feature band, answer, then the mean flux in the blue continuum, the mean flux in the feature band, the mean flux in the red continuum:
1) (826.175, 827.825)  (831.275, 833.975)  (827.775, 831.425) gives 0.00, 17.6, 17.2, 16.9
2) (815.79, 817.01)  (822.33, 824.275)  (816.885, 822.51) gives 0.01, 17.4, 17.3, 17.5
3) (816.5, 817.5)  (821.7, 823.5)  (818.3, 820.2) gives 0.02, 17.5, 17.1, 17.2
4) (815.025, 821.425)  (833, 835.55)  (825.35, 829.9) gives -0.03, 17.4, 17.5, 16.7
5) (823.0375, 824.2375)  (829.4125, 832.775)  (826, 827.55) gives -0.03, 17.4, 17.6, 16.9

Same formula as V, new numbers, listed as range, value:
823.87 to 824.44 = 17.3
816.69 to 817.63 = 17.5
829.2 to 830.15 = 17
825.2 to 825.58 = 17.7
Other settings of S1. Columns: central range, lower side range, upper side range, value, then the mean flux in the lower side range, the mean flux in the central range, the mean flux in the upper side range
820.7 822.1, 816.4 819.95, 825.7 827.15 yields 0.02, 17.4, 17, 17.5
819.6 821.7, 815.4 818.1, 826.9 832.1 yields 0.02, 17.6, 17.1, 17.3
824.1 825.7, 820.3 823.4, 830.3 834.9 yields -0.02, 17.2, 17.3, 16.7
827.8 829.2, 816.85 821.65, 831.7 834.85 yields -0.05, 17.3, 17.6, 16.7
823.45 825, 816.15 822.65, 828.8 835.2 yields -0.02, 17.3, 17.5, 16.8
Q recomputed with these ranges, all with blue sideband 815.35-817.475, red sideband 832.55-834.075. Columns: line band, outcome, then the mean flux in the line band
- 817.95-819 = 0.007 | 17.3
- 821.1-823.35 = 0.002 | 17.2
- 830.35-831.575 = 0.000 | 16.8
